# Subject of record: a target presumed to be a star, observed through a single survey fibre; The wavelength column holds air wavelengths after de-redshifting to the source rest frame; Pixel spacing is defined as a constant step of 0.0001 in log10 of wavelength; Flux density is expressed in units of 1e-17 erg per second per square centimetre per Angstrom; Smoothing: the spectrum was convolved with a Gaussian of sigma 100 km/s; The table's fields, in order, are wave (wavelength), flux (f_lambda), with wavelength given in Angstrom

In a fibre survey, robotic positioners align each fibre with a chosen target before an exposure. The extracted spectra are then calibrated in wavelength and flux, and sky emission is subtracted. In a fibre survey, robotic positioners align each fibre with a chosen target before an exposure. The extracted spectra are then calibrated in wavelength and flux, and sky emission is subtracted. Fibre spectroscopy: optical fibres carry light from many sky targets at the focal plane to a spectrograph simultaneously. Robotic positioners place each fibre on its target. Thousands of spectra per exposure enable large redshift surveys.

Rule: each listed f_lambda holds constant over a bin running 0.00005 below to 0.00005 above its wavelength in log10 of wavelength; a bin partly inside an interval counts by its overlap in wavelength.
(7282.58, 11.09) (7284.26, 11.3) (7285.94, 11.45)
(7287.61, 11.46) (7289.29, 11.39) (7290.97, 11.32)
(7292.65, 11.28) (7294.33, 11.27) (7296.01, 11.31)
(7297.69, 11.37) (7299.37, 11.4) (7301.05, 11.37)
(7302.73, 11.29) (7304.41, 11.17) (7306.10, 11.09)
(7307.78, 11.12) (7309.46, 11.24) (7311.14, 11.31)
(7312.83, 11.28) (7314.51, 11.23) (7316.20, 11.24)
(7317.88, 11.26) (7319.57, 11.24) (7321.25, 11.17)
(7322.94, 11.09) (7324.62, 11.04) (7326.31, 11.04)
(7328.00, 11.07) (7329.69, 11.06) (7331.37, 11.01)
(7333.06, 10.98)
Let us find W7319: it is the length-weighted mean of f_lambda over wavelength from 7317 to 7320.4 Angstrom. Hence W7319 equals 11.2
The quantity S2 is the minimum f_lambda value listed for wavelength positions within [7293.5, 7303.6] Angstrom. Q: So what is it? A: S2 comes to 11.27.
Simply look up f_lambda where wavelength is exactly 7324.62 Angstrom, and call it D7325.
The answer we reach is 11.04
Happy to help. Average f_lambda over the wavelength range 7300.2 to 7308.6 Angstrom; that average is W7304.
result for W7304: 11.2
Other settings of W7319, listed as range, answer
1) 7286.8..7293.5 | 11.4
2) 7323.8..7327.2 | 11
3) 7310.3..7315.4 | 11.3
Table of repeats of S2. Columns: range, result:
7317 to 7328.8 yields 11.04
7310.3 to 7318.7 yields 11.23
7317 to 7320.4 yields 11.24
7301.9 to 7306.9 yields 11.09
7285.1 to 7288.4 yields 11.45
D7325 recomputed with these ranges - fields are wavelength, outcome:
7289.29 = 11.39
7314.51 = 11.23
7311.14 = 11.31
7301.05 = 11.37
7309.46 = 11.24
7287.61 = 11.46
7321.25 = 11.17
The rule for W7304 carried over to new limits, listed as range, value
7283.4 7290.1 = 11.4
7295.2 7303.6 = 11.4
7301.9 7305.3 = 11.2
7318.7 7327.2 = 11.1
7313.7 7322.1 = 11.2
